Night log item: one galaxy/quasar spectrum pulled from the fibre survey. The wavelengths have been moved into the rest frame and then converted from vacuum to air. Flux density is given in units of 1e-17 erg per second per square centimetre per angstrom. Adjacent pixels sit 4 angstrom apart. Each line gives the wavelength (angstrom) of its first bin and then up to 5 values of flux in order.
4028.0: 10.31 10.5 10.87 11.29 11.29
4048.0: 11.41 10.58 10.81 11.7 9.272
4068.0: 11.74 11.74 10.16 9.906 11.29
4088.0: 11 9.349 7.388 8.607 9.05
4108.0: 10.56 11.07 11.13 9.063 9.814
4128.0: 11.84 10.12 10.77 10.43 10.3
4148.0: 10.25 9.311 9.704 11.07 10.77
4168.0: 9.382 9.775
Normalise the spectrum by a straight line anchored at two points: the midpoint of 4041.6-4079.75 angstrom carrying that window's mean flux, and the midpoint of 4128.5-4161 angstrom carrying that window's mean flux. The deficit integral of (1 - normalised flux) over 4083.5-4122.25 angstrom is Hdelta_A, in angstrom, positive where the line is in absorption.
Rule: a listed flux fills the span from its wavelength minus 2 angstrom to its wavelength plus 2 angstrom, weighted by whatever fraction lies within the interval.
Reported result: 2.96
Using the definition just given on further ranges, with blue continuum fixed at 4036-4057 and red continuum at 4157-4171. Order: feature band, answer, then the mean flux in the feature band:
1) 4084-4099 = 1.8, 9.48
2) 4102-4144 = 0.8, 10.4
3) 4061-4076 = 0.1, 10.9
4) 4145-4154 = 0.5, 9.84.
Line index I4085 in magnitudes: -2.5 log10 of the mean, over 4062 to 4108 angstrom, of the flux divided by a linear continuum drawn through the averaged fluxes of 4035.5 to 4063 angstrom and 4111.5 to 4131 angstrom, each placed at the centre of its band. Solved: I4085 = 0.09 mag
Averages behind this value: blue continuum 11.1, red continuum 10.5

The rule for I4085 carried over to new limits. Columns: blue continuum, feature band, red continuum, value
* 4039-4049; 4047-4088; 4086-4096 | -0.04 mag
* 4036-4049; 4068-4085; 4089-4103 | -0.13 mag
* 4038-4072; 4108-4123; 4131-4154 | 0.01 mag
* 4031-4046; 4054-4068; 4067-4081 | 0.02 mag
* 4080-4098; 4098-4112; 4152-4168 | 0.03 mag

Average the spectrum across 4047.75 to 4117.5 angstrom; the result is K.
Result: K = 10.3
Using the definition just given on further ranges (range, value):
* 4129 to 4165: 10.3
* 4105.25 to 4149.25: 10.5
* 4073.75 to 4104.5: 9.64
